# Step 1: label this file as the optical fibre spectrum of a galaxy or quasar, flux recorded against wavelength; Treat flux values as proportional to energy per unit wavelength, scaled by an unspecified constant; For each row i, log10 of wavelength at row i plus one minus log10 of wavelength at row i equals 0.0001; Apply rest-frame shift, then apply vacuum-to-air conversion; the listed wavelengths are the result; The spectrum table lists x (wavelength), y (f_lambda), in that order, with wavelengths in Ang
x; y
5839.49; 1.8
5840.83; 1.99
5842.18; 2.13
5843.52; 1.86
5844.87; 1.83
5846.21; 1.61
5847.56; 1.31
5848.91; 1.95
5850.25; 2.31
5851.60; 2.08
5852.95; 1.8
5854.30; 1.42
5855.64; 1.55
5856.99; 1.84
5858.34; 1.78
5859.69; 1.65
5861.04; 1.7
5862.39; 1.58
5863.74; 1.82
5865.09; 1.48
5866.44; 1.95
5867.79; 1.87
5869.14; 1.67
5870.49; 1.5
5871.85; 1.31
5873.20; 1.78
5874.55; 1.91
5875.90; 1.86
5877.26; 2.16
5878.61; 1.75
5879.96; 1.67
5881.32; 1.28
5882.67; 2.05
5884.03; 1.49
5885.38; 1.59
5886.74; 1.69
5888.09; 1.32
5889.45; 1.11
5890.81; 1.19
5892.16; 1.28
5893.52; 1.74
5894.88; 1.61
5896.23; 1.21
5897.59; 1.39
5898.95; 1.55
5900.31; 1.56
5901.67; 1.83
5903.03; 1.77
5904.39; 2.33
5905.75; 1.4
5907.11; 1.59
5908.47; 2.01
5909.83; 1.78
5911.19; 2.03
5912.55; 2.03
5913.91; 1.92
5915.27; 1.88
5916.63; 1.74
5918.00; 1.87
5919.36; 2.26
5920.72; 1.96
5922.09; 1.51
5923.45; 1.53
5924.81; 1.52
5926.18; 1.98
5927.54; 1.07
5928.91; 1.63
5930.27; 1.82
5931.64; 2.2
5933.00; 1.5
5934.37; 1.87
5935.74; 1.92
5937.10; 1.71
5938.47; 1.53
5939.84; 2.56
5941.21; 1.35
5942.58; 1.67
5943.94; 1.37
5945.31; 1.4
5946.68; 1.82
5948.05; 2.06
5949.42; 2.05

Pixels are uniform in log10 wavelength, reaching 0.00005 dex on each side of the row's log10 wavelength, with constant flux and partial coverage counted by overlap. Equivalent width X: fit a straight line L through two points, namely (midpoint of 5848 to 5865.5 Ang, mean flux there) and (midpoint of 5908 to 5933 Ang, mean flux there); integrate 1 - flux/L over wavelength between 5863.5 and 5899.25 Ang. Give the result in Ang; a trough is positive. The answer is 3.7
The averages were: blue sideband 1.76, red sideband 1.81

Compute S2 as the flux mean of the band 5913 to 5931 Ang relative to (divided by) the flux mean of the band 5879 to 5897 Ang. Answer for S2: 1.2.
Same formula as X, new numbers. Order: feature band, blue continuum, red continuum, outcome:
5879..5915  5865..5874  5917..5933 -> 1.5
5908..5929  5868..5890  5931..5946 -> -1.2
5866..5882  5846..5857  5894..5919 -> 0.4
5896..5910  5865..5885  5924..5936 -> 0.3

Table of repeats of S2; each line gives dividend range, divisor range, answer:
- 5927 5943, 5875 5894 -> 1.10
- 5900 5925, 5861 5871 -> 1.07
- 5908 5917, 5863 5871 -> 1.12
